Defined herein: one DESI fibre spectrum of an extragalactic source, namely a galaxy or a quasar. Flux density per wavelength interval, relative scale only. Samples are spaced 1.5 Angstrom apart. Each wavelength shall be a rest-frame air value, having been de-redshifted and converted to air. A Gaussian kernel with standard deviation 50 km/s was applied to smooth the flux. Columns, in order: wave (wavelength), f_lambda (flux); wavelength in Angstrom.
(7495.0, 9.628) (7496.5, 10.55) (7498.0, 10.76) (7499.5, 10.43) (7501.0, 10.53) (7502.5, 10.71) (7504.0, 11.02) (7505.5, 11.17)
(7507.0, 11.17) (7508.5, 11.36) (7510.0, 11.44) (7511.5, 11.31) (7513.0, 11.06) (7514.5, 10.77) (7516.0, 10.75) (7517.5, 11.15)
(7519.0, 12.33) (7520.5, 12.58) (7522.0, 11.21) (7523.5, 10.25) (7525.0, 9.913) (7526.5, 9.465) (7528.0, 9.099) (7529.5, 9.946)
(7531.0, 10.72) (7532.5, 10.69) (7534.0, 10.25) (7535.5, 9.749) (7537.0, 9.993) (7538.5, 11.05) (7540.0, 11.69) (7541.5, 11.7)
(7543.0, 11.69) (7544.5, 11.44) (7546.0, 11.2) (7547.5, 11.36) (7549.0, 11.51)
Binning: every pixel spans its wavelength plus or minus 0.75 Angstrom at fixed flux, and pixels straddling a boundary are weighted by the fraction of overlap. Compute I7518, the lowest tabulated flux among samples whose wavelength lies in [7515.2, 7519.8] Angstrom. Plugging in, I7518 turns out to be 10.75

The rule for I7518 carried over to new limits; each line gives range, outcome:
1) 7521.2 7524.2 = 10.25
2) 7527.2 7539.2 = 9.099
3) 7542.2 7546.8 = 11.2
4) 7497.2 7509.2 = 10.43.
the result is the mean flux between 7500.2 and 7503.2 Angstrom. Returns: 10.6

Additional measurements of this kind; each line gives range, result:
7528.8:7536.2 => 10.3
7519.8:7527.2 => 10.7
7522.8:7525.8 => 10.1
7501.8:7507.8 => 11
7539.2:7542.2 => 11.7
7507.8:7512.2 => 11.4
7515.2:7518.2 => 10.9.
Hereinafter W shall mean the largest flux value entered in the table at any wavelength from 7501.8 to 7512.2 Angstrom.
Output 11.44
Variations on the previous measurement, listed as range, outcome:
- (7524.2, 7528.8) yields 9.913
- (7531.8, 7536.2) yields 10.69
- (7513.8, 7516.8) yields 10.77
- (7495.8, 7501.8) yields 10.76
